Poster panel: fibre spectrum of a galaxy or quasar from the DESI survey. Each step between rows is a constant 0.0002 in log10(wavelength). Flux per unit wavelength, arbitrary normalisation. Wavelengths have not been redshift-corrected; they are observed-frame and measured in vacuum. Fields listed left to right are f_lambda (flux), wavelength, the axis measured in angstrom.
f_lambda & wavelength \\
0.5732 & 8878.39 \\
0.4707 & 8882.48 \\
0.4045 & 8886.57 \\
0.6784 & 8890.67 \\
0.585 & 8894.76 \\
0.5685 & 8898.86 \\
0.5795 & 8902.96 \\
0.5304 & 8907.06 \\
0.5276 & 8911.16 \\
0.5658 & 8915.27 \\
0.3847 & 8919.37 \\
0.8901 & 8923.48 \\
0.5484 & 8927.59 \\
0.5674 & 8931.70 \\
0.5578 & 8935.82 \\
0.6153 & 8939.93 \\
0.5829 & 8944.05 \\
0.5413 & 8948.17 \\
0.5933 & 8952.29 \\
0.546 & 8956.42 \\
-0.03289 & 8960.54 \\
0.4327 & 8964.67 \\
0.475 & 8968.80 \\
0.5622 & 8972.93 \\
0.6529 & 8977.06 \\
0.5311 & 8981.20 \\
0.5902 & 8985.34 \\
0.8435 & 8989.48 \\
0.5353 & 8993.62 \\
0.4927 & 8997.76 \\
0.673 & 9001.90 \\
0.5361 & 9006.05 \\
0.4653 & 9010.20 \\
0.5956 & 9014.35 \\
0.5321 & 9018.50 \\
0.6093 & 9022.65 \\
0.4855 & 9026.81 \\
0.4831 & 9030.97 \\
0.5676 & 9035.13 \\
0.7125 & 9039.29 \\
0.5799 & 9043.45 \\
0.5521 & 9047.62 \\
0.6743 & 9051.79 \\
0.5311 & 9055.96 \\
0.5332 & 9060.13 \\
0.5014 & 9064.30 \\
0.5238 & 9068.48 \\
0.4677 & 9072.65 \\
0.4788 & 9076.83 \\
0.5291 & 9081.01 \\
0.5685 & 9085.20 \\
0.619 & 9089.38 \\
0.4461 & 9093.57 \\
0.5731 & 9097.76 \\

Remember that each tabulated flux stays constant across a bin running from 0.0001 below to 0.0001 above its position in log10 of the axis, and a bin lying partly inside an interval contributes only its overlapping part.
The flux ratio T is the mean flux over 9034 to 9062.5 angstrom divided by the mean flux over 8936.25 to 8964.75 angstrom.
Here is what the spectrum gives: 1.2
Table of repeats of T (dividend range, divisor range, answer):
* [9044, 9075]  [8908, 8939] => 0.94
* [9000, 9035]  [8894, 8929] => 0.95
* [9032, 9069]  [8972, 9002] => 0.95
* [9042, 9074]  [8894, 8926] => 0.95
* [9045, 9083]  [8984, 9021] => 0.91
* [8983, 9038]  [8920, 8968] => 1.09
